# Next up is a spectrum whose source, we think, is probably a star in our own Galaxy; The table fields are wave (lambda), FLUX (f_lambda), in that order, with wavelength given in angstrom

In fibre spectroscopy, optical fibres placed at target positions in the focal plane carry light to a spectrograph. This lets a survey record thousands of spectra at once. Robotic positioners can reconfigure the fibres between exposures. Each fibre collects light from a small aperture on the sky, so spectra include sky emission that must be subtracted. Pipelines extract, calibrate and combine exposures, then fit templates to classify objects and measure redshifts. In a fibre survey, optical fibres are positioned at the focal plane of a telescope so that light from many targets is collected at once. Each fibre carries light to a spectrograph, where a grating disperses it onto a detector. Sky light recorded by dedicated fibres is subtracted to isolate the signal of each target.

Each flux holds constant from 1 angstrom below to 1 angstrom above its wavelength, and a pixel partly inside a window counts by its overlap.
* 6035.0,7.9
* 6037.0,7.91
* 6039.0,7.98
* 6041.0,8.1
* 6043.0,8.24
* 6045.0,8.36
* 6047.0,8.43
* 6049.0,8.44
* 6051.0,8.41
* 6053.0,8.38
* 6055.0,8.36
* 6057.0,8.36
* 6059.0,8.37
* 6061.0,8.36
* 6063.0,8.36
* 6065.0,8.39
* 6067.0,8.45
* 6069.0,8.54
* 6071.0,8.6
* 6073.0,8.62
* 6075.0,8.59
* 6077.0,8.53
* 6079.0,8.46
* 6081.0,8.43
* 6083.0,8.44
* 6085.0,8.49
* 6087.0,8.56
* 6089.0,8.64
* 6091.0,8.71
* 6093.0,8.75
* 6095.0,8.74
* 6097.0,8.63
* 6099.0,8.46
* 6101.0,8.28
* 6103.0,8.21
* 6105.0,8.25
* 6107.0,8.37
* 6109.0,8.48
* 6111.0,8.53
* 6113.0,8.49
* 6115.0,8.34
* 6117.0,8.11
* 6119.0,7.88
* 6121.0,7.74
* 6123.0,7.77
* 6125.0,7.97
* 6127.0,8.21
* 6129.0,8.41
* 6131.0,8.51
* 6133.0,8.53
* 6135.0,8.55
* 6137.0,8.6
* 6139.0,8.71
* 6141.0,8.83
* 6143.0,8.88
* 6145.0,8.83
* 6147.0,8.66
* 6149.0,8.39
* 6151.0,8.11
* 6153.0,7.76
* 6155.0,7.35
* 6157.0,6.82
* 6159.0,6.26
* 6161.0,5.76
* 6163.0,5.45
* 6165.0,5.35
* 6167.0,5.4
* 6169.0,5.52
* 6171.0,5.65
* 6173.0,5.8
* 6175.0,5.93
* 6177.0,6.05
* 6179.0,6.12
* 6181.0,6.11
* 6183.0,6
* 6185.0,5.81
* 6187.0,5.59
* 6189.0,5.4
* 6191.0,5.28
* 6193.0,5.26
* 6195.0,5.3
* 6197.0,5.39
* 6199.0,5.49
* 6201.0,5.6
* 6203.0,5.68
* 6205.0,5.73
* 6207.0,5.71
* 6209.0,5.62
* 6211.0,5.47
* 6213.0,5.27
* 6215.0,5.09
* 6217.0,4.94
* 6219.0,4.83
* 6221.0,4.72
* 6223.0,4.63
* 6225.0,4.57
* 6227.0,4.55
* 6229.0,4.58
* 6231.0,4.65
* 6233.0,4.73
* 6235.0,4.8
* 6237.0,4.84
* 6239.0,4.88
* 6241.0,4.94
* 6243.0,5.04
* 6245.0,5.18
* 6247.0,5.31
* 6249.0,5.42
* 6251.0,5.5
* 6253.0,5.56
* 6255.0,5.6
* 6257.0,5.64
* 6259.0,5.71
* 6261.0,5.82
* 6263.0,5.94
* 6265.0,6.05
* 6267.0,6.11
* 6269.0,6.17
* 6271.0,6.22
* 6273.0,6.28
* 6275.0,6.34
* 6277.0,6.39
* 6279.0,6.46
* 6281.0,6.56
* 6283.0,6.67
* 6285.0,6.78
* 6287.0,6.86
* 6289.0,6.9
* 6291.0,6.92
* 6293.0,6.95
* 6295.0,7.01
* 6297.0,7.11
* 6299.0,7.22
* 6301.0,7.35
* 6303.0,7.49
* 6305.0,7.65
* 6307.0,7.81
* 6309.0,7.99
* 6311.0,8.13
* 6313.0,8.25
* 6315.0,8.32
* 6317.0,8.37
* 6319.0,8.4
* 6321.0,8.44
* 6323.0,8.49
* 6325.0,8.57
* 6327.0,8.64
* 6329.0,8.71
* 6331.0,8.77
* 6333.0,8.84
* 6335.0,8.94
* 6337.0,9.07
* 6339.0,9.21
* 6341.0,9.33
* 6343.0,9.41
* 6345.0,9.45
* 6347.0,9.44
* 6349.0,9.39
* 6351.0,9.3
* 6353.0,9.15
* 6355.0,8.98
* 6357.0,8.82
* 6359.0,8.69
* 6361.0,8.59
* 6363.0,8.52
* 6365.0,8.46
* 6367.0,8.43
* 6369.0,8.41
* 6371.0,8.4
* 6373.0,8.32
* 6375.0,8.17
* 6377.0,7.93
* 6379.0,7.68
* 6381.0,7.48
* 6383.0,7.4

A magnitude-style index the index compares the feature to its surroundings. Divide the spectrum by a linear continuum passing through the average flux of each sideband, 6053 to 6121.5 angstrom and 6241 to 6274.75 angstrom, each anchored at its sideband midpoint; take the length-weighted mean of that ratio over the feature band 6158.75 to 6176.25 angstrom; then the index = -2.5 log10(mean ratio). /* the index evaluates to 0.254 mag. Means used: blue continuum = 8.43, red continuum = 5.71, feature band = 5.66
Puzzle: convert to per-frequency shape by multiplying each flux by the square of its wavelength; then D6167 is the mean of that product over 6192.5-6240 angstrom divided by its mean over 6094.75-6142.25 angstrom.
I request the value 0.63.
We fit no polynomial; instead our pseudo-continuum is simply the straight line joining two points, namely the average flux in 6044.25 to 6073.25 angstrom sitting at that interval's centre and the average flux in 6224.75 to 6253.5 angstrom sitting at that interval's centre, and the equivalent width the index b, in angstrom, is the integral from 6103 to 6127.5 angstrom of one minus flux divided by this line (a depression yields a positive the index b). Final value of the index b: -2.8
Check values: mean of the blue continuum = 8.42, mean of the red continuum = 4.97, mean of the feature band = 8.18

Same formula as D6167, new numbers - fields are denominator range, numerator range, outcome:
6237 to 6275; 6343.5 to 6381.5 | 1.59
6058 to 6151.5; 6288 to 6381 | 1.06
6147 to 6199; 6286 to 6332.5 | 1.34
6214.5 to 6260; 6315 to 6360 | 1.83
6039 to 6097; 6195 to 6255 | 0.64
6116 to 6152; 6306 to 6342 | 1.09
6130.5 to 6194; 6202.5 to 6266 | 0.78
